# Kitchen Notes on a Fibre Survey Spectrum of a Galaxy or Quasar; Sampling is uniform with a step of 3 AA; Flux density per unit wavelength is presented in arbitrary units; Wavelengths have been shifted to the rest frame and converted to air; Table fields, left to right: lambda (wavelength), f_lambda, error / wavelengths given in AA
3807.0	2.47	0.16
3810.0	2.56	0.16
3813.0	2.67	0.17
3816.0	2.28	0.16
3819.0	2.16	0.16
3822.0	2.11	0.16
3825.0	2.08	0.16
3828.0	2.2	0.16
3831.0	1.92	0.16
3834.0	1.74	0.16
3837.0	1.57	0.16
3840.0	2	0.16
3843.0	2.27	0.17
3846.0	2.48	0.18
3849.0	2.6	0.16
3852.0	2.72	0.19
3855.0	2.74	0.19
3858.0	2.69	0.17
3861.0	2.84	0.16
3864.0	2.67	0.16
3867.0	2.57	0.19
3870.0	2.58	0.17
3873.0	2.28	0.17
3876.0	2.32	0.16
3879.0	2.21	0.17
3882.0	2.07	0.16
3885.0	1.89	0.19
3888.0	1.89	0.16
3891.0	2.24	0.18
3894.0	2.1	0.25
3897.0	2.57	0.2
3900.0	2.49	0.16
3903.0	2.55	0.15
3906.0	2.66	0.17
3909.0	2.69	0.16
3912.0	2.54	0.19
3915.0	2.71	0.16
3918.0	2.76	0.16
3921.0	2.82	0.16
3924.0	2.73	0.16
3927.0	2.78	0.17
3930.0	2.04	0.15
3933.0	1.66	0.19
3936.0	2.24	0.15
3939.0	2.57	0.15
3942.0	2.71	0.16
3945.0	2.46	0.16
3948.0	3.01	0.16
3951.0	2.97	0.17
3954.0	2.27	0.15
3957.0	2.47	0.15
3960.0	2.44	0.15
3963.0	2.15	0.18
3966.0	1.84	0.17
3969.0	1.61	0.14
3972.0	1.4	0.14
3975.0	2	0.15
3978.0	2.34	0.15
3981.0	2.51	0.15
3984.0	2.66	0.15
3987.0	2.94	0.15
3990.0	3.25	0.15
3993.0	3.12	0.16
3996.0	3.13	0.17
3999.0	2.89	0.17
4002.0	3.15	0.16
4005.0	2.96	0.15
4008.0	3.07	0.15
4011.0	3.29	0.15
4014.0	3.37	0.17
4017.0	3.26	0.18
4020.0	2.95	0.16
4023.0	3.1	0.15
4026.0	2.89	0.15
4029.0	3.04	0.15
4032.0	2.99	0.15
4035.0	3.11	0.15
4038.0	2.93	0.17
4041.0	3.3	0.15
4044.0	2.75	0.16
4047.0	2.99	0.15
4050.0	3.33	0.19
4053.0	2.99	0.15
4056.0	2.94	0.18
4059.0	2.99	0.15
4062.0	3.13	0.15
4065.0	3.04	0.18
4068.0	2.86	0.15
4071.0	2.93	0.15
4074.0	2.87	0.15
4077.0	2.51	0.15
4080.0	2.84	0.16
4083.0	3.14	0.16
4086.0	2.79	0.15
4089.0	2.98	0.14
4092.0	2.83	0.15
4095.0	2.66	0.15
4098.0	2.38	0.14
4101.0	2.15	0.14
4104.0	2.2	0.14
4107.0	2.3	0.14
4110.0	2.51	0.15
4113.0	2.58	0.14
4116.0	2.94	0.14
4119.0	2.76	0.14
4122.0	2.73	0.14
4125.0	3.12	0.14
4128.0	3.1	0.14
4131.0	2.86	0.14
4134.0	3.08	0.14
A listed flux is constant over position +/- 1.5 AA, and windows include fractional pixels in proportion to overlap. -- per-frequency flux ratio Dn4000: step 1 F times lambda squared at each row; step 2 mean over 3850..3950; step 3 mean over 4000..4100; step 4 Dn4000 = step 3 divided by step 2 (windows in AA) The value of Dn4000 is 1.3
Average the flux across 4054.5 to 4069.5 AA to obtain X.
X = 2.99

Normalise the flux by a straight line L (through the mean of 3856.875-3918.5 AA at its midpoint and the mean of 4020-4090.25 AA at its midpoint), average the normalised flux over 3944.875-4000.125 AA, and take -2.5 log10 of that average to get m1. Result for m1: 0.090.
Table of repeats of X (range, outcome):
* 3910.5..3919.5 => 2.67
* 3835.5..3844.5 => 1.95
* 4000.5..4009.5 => 3.06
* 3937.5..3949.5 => 2.69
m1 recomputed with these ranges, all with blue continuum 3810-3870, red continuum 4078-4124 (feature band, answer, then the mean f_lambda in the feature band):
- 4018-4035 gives -0.17 mag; 3.01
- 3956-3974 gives 0.25 mag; 1.97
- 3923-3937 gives 0.08 mag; 2.28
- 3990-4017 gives -0.23 mag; 3.14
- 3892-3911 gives -0.04 mag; 2.5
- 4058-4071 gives -0.15 mag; 3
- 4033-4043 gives -0.20 mag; 3.09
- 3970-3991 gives 0.05 mag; 2.4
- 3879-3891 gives 0.19 mag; 2.02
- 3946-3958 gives -0.09 mag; 2.68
